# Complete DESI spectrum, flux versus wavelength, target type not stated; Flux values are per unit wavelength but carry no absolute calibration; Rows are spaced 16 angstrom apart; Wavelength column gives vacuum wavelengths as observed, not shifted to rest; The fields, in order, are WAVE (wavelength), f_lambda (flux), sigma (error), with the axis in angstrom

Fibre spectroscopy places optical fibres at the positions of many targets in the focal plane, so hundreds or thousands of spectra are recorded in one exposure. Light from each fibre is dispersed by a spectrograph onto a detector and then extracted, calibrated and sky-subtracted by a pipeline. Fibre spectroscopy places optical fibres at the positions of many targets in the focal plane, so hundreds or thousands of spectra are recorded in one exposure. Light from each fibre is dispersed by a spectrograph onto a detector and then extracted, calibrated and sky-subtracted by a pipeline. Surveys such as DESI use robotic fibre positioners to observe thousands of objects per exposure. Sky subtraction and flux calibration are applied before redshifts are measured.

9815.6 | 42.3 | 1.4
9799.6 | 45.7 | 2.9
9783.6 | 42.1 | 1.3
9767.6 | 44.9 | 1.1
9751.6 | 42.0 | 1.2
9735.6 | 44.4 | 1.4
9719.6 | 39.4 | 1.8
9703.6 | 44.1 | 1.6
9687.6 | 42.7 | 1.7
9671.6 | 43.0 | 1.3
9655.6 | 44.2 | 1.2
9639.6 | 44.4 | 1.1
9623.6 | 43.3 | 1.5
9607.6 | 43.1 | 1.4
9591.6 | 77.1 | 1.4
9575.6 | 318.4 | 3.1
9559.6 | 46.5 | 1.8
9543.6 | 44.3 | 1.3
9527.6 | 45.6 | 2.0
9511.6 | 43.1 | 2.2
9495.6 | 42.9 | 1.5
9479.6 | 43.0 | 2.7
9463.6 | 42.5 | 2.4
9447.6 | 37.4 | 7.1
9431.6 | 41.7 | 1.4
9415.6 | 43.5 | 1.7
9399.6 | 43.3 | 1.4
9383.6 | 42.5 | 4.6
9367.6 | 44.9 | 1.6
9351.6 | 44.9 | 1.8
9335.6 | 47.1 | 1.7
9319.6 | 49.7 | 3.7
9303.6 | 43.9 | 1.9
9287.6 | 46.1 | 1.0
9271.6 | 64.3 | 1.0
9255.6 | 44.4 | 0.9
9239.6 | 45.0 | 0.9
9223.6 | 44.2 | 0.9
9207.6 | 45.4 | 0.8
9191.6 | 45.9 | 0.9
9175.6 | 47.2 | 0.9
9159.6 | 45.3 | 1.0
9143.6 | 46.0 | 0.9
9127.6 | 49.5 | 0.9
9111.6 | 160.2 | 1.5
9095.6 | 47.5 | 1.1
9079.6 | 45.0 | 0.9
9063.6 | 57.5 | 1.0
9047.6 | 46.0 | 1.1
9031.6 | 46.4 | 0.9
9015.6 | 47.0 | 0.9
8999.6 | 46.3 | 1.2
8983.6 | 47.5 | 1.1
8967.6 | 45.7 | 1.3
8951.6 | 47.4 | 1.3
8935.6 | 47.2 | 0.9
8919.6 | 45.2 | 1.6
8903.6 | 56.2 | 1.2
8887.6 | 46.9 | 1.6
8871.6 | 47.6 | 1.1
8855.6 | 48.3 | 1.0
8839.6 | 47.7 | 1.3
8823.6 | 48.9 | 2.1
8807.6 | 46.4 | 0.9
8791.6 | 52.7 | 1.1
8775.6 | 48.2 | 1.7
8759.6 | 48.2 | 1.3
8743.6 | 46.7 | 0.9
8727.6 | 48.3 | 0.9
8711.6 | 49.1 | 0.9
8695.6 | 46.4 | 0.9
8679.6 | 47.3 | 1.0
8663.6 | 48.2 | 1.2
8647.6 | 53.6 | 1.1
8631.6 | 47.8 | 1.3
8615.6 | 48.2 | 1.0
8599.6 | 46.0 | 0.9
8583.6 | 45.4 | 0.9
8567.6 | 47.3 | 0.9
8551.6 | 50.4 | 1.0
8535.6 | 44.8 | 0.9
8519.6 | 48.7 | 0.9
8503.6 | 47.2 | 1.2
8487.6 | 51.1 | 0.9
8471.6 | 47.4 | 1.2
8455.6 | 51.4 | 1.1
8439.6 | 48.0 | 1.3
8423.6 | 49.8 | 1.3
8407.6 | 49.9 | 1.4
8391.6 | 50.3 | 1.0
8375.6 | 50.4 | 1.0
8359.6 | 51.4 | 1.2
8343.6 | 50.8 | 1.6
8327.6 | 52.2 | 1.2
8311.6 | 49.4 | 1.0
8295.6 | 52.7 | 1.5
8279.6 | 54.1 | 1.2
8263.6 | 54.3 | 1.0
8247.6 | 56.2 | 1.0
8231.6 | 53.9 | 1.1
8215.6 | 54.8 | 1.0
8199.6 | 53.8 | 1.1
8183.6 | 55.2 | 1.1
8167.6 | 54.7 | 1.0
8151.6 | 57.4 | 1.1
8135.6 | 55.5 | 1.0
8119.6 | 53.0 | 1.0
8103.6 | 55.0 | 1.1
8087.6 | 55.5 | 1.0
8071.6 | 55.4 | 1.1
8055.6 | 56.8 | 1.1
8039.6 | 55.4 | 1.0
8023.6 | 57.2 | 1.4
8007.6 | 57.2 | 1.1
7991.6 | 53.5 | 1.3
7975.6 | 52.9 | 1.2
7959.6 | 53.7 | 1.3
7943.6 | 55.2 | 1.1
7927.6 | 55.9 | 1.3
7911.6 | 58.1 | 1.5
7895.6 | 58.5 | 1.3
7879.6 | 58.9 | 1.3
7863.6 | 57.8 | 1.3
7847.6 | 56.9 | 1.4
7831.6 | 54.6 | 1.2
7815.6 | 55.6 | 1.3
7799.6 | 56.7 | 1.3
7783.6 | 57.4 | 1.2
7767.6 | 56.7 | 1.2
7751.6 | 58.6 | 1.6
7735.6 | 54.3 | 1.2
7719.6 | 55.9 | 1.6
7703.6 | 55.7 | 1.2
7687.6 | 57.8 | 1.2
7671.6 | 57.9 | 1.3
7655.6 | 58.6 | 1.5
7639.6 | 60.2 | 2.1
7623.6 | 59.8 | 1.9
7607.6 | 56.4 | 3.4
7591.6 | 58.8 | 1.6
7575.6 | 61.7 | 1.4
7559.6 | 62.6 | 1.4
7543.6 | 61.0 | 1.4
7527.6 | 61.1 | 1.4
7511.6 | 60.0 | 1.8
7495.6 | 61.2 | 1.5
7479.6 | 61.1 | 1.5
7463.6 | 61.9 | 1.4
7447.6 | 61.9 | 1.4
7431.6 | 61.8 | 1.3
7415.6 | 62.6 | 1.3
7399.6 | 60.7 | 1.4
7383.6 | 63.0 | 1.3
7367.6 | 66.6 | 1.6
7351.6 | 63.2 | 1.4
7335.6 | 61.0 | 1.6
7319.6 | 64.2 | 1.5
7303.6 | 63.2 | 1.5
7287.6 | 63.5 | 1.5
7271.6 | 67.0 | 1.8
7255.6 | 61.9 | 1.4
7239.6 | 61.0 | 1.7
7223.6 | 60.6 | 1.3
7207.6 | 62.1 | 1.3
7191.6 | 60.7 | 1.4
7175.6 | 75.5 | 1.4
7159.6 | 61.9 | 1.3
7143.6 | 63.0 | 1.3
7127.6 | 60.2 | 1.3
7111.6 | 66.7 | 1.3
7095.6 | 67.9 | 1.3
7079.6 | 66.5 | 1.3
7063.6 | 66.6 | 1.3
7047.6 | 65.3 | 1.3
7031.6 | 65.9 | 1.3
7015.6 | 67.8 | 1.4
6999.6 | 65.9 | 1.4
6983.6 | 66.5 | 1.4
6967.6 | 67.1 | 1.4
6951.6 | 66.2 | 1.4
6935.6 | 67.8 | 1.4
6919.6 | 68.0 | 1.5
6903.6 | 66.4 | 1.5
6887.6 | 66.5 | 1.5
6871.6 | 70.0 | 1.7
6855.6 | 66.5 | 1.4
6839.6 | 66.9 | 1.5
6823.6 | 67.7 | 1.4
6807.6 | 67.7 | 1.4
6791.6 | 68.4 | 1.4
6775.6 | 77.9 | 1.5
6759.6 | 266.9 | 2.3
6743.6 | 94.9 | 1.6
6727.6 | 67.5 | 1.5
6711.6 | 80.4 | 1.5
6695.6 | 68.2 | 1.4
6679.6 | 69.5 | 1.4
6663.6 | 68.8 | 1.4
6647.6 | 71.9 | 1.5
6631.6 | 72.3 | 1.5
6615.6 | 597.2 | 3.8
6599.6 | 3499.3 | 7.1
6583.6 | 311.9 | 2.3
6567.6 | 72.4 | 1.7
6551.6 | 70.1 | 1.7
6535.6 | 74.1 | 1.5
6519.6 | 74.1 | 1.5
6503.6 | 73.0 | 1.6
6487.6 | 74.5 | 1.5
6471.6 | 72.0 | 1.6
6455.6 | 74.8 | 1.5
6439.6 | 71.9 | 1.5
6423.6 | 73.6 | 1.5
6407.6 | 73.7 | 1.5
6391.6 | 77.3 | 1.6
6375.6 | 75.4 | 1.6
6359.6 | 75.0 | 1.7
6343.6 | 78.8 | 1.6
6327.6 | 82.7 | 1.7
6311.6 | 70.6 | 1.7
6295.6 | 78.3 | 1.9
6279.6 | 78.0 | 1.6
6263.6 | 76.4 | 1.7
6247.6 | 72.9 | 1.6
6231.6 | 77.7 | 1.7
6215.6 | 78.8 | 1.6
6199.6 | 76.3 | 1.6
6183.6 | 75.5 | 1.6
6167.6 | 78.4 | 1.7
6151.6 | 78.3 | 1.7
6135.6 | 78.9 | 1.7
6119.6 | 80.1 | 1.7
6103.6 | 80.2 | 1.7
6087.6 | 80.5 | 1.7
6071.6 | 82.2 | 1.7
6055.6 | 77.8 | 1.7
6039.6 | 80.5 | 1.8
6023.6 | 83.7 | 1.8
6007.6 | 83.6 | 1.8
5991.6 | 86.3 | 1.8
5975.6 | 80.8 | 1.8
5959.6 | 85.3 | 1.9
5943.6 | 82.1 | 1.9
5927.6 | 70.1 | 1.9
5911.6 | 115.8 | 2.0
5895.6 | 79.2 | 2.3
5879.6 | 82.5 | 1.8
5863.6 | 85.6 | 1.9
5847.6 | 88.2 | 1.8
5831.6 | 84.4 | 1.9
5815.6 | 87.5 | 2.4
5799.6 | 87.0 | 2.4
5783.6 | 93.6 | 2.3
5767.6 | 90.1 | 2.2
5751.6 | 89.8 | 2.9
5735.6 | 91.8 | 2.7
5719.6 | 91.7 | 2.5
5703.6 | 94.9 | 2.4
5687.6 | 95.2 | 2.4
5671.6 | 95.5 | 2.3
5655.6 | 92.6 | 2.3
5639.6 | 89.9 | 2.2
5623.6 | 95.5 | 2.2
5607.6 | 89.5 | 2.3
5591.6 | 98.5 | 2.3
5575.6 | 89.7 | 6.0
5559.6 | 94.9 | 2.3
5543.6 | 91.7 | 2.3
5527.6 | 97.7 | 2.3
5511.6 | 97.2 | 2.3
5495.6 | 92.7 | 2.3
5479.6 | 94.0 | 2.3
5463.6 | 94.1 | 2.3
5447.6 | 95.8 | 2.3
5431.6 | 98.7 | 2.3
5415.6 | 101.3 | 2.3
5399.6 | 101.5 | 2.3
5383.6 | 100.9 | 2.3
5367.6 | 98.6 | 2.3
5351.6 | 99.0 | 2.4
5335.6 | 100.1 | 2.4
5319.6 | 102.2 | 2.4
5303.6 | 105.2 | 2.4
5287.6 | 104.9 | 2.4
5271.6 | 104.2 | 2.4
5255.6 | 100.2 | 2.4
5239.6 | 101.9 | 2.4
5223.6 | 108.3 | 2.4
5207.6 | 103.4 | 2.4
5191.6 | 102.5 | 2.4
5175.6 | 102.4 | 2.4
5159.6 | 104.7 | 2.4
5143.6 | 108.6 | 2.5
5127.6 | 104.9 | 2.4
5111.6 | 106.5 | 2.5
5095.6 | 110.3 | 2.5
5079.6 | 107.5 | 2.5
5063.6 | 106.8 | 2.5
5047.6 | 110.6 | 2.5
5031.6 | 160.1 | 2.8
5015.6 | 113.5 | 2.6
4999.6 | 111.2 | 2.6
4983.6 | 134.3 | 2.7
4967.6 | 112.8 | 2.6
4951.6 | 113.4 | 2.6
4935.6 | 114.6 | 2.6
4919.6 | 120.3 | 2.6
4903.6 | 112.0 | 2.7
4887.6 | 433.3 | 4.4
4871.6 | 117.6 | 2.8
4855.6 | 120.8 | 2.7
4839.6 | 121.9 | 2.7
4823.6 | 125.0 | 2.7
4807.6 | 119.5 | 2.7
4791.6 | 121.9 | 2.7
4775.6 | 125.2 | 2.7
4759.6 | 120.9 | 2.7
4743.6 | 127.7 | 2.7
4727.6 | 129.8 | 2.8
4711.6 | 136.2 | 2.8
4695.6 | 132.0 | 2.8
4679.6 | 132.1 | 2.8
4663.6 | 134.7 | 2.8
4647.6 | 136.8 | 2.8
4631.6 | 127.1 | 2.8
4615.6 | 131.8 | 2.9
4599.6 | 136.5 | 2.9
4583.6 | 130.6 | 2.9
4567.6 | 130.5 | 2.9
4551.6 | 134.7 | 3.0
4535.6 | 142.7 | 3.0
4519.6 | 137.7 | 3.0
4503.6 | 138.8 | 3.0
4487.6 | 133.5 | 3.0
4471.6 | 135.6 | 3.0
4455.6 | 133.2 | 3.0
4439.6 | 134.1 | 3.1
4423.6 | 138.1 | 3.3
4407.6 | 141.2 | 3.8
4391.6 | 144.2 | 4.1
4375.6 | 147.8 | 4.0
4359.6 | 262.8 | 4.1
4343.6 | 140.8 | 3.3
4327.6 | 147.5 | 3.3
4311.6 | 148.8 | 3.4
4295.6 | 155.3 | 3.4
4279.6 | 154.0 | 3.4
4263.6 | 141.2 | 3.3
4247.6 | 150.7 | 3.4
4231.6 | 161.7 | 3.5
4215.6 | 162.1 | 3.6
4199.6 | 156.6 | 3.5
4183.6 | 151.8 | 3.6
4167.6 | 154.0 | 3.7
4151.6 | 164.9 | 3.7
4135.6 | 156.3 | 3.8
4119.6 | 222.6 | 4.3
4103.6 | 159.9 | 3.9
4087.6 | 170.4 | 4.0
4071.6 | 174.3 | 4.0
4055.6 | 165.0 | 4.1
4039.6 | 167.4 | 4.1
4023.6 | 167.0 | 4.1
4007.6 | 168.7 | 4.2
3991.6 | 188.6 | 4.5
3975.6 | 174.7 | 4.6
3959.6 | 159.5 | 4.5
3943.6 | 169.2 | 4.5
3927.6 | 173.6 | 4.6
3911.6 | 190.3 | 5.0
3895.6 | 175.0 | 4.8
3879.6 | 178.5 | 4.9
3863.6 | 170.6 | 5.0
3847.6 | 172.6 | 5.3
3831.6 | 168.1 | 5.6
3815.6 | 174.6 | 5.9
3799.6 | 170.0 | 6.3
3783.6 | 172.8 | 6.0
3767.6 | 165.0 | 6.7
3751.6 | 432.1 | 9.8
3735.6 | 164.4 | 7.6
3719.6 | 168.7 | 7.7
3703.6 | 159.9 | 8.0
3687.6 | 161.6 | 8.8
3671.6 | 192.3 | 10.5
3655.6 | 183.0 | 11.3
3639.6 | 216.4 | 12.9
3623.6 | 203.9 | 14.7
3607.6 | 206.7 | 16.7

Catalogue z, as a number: 0.01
